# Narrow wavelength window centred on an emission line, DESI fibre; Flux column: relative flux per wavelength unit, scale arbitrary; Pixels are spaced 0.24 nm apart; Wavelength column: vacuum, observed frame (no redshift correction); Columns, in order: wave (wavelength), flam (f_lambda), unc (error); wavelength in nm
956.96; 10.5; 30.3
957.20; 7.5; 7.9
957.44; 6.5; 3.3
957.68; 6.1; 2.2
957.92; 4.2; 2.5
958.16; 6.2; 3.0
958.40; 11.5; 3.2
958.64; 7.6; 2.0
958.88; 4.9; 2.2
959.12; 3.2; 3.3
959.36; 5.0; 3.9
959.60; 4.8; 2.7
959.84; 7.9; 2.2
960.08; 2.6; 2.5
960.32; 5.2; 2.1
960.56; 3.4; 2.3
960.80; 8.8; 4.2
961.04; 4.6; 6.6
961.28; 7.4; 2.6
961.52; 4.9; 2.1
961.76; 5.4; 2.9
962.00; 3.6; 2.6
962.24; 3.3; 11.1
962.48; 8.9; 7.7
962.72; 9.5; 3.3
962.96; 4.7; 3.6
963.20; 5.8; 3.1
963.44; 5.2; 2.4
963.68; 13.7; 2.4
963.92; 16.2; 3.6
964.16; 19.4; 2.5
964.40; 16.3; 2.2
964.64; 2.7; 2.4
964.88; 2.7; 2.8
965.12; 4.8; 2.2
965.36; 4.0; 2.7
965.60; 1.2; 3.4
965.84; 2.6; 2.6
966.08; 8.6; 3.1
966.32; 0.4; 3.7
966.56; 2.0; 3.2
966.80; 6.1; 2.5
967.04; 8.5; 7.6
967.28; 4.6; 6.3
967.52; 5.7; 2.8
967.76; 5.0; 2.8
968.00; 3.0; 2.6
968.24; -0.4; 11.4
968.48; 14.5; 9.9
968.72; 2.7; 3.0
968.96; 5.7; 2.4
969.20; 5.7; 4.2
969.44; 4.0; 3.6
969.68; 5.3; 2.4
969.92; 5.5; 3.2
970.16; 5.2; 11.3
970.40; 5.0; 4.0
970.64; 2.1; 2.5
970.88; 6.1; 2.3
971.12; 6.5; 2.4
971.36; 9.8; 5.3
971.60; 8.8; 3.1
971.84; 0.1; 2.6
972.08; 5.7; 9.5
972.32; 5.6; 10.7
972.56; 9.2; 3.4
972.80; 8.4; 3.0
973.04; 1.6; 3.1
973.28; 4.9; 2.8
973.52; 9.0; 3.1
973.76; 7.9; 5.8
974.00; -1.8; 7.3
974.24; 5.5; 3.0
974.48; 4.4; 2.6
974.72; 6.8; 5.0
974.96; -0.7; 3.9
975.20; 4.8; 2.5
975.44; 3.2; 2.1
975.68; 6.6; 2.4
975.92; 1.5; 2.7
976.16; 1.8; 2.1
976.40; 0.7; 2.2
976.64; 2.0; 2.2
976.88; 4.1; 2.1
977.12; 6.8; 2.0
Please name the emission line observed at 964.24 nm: [O III] 5007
